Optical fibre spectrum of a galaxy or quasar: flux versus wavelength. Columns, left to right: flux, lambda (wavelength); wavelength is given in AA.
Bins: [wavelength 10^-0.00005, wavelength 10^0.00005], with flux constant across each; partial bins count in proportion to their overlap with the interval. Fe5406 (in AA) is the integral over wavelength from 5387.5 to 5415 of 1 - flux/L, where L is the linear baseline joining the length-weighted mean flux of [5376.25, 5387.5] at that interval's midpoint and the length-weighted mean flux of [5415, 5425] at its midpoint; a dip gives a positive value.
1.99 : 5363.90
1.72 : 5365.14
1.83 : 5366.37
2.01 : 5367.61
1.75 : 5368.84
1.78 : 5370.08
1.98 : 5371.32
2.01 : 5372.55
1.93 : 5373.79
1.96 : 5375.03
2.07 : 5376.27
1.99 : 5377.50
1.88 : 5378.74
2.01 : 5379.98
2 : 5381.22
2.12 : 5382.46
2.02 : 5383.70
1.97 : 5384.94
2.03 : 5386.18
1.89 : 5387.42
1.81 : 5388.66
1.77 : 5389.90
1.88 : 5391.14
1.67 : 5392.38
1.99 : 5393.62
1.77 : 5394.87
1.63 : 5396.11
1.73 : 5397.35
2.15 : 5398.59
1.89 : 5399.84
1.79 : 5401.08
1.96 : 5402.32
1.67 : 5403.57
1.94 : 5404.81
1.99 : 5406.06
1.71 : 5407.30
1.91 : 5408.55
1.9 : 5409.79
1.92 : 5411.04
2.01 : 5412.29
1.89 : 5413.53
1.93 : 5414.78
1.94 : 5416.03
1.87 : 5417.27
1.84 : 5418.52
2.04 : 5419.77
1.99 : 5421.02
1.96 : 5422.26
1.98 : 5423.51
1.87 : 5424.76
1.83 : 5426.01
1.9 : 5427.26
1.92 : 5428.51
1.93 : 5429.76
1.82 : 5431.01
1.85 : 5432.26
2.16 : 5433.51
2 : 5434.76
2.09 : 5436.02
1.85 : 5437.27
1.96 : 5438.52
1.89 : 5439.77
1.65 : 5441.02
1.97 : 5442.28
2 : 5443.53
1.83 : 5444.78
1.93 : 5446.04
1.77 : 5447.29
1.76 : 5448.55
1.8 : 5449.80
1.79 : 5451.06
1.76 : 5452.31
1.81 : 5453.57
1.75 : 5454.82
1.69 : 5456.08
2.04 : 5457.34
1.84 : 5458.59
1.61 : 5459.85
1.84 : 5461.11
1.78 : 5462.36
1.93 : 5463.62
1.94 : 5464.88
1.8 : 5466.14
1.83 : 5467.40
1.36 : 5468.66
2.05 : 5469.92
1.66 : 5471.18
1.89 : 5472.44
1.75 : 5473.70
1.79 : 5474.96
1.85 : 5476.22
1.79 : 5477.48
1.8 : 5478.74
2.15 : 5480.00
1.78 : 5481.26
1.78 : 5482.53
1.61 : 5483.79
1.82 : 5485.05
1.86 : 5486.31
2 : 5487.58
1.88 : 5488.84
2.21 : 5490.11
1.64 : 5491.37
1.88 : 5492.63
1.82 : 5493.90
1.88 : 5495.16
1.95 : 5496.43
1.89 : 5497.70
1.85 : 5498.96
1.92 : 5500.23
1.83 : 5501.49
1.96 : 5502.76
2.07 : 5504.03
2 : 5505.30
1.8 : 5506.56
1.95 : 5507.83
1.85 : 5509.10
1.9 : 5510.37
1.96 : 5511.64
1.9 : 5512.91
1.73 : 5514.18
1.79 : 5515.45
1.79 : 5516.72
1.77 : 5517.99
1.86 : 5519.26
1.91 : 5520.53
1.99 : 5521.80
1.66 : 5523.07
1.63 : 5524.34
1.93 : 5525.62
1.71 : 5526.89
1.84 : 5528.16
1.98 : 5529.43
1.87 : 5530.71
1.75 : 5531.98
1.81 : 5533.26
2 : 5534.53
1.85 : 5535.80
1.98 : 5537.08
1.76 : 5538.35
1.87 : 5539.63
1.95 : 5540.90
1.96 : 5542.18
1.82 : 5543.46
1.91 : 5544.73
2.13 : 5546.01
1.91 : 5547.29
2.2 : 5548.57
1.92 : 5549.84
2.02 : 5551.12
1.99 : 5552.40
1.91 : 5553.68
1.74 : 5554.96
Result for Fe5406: 1.5 AA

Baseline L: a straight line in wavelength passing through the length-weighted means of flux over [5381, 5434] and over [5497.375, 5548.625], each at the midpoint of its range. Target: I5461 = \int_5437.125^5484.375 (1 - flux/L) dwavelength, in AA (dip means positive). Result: 1.9 AA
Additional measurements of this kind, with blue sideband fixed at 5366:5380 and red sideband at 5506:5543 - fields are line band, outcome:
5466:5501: 0.65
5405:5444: -0.34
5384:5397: 0.54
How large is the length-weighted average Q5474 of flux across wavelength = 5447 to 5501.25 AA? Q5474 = 1.83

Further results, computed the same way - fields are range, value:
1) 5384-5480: 1.86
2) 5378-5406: 1.89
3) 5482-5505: 1.88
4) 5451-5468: 1.82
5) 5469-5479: 1.81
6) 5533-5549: 1.93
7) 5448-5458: 1.8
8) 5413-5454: 1.9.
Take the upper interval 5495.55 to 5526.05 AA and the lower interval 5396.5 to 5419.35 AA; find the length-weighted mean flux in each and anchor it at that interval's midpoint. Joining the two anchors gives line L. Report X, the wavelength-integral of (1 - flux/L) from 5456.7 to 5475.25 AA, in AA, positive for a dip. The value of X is 0.7 AA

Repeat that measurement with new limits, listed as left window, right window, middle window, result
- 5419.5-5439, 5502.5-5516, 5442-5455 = 0.7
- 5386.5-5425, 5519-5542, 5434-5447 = -0.3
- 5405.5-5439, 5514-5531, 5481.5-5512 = -0.6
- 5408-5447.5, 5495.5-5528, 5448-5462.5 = 0.9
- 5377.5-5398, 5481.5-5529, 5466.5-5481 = 0.4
